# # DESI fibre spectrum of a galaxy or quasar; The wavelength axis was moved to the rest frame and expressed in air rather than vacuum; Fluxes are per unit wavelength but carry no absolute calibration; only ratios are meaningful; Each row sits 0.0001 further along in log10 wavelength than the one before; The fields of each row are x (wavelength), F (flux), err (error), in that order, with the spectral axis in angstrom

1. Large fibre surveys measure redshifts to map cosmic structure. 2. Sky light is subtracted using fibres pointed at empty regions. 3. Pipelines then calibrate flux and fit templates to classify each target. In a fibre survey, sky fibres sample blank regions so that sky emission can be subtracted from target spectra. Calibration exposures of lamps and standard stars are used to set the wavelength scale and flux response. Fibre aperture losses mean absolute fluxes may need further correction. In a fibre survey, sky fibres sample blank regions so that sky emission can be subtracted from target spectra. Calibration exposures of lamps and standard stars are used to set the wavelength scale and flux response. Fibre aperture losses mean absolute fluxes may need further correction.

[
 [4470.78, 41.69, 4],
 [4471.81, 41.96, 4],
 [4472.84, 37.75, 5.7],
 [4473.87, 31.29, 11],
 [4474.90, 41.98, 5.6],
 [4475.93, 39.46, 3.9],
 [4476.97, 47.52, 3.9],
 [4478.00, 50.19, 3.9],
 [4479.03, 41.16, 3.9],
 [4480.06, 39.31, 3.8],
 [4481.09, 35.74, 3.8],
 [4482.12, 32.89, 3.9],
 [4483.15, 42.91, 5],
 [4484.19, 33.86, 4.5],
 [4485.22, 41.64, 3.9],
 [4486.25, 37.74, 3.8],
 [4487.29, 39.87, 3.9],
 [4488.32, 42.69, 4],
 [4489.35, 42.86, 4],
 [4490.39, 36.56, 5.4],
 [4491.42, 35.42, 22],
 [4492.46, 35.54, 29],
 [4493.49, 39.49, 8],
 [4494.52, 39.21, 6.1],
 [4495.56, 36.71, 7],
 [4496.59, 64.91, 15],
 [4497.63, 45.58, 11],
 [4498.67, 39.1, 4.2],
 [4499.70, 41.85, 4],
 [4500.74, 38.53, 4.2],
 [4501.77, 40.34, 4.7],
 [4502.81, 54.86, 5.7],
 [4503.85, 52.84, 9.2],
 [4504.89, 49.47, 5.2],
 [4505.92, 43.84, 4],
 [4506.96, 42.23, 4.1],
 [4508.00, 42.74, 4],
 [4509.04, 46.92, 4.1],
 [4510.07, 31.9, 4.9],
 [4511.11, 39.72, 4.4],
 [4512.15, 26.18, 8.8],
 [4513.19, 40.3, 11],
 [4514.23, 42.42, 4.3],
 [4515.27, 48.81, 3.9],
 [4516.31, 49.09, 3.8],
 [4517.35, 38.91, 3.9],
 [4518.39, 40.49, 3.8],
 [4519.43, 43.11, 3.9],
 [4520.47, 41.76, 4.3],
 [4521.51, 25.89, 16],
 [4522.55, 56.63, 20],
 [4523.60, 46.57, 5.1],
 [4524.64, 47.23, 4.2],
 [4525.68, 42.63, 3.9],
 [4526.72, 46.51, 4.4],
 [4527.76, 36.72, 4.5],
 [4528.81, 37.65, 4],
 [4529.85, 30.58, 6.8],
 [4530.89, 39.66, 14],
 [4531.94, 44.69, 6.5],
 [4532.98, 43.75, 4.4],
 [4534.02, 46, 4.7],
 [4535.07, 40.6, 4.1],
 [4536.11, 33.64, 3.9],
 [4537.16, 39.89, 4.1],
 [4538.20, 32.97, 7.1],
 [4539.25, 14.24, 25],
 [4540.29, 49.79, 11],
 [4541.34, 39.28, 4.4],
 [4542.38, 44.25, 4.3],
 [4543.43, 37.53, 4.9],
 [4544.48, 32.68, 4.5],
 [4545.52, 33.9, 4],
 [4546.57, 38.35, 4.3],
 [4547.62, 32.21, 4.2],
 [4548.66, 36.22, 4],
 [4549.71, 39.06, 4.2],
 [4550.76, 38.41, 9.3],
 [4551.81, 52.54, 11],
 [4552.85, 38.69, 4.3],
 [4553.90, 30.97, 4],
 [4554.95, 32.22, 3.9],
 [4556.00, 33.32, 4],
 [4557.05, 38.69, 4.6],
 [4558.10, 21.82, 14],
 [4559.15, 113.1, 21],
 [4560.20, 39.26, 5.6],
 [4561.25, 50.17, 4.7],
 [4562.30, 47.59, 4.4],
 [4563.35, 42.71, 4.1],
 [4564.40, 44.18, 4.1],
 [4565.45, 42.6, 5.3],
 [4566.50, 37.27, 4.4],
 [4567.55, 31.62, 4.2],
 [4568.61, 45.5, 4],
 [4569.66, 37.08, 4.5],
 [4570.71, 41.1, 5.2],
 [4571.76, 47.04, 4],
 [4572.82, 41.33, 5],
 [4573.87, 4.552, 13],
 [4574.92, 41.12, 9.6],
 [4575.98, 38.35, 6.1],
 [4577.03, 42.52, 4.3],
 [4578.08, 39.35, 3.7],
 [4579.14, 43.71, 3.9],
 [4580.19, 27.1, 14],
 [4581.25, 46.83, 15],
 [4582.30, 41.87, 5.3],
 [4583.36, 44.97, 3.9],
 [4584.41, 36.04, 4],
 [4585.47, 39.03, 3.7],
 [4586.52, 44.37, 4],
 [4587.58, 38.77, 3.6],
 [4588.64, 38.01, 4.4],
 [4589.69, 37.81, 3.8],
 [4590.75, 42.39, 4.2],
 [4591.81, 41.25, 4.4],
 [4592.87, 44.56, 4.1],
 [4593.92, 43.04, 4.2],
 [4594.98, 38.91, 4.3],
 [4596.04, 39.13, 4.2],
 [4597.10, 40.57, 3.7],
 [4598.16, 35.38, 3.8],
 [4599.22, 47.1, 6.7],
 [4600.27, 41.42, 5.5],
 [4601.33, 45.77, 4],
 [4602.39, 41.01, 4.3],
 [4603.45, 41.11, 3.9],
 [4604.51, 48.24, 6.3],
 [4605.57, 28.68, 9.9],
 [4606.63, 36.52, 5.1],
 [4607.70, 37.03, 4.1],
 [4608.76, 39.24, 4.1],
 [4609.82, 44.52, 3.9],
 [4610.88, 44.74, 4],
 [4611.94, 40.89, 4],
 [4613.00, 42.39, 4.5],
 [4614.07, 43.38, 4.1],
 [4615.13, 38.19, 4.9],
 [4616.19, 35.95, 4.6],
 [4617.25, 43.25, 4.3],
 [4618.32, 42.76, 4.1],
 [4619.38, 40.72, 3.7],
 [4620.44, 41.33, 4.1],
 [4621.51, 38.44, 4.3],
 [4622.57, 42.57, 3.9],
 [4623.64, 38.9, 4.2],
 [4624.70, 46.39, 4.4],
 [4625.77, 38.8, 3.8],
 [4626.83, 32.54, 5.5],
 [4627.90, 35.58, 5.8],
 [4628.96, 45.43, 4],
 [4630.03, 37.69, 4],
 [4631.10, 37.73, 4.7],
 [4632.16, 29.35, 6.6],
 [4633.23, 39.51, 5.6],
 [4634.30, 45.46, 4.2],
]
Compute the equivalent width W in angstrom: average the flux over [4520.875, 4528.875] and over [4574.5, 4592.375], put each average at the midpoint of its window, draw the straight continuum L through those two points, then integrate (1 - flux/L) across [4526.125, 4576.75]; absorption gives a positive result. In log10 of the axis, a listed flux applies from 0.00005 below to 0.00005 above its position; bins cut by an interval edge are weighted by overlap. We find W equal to 2.3 angstrom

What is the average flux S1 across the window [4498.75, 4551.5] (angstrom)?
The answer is 40.5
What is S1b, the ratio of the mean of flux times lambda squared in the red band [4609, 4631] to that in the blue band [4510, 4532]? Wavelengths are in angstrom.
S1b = 1.04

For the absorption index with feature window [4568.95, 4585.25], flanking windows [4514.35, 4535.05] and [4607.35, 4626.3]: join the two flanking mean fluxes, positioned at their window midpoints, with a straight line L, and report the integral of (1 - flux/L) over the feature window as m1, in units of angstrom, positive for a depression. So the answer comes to 1.32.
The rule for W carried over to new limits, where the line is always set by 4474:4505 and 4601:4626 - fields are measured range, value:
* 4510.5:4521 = 0.1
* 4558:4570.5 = -1.7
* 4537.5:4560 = 1.0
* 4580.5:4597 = 0.0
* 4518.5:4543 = 0.8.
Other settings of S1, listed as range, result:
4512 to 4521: 41.8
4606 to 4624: 40.6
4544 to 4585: 40.2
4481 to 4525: 41.8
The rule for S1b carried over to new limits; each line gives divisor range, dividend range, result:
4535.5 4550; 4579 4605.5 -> 1.16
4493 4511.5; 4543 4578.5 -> 0.94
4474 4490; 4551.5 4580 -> 1.06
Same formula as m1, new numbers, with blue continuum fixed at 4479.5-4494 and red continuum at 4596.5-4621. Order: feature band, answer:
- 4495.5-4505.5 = -2.1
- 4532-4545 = 0.4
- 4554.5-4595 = -0.9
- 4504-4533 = -2.1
